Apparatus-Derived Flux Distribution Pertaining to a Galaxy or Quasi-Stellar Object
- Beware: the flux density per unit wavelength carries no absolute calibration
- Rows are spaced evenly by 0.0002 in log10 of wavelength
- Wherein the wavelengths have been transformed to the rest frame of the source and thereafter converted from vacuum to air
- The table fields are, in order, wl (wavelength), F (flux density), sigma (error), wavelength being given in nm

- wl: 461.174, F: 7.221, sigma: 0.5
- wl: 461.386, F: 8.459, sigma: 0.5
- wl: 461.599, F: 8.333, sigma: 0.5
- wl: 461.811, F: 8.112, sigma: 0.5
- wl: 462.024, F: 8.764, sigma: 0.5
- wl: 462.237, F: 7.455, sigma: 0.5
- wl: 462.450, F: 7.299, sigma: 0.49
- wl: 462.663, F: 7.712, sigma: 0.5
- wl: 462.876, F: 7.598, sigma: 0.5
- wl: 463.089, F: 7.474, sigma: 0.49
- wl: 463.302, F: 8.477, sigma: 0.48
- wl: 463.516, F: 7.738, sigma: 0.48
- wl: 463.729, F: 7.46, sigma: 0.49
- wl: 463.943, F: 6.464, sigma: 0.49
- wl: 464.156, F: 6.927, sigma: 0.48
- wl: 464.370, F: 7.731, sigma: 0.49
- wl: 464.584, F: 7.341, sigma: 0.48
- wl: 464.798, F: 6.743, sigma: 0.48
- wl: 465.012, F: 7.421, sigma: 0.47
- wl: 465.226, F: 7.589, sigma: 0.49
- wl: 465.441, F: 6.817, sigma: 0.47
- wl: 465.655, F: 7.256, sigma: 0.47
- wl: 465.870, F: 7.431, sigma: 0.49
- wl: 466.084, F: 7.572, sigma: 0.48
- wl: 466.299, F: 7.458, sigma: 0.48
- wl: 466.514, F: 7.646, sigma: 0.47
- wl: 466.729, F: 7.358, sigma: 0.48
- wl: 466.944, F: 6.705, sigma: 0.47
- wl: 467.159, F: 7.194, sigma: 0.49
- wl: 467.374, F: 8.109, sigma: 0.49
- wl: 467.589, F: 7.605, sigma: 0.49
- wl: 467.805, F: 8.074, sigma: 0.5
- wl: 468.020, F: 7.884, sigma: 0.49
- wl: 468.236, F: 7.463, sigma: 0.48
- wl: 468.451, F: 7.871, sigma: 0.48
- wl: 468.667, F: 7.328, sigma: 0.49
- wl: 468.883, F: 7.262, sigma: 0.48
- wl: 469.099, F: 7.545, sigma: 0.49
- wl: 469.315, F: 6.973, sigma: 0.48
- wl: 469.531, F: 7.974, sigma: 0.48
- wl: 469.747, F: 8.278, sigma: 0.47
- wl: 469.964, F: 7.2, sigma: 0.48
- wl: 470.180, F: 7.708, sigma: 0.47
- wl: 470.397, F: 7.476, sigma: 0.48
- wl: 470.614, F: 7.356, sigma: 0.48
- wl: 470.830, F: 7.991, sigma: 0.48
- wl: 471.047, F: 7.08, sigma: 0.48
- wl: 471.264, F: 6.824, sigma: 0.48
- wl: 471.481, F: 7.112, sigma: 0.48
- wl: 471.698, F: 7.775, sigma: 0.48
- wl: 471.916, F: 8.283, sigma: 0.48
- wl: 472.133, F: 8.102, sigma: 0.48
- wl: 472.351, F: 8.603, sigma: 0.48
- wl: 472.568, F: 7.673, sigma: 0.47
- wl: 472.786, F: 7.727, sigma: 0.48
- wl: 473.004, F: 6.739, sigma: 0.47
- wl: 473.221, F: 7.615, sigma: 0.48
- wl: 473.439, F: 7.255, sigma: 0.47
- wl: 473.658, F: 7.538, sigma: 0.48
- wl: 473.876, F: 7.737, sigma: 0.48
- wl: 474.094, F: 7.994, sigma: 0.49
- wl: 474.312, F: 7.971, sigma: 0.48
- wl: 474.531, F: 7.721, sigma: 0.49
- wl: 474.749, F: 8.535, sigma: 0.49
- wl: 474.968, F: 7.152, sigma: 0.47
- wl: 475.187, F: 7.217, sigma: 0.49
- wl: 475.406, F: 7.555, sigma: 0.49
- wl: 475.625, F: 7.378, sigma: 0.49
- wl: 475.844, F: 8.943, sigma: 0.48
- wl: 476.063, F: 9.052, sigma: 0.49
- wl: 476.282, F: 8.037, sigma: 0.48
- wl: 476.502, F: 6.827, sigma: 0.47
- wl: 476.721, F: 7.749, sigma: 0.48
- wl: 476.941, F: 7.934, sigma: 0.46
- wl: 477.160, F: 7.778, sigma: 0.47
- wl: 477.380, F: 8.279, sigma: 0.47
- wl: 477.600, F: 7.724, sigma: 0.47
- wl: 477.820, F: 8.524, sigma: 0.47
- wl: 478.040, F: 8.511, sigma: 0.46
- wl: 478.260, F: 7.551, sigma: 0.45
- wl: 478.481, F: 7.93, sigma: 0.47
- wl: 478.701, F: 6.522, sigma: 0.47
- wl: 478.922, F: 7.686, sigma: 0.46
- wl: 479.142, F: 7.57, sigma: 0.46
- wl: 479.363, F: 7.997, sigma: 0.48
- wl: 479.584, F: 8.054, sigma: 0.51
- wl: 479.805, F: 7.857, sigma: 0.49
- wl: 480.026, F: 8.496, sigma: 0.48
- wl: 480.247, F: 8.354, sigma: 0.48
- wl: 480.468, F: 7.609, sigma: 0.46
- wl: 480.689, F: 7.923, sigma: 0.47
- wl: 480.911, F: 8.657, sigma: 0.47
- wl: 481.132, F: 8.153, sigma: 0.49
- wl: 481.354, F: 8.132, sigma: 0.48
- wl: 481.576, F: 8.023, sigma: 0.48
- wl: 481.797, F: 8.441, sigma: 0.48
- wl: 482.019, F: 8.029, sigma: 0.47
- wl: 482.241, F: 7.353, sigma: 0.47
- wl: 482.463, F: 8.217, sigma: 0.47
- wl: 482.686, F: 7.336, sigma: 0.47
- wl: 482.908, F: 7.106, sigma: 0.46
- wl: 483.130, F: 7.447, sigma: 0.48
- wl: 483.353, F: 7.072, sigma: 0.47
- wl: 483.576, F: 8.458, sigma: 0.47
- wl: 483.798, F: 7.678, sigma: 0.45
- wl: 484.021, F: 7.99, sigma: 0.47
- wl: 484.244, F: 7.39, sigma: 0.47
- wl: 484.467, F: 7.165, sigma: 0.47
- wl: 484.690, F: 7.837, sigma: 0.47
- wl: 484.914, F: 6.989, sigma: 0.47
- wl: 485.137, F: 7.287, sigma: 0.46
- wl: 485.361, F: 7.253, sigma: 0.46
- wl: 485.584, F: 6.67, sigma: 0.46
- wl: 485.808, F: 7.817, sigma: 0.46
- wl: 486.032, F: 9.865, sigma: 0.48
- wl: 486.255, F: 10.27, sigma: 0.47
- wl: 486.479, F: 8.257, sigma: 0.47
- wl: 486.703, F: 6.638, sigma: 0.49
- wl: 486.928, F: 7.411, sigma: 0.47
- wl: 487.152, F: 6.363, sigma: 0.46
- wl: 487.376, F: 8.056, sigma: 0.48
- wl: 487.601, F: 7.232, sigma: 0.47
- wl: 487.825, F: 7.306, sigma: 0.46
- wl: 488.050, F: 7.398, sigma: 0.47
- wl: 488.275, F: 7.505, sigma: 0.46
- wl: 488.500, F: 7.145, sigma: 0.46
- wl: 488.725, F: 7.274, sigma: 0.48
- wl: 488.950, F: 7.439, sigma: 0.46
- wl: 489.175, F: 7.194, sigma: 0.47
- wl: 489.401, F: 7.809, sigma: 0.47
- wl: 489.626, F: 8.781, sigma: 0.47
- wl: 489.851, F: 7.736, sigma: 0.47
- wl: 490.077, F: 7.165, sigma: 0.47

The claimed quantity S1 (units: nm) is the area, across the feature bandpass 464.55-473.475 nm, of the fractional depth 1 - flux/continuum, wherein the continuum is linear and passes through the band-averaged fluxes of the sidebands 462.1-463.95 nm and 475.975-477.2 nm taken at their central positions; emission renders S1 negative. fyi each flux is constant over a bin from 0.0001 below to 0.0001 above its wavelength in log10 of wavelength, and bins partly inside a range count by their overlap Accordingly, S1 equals 0.24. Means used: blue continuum 7.6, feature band 7.51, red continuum 7.89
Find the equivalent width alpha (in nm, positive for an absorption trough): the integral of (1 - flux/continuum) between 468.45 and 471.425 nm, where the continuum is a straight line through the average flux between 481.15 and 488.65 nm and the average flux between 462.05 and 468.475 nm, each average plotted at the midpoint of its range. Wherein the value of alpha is 0.02 nm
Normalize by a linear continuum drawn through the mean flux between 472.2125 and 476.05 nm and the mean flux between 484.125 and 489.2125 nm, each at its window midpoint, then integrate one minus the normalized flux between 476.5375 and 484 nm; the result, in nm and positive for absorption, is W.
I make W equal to -0.20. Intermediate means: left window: 7.76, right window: 7.56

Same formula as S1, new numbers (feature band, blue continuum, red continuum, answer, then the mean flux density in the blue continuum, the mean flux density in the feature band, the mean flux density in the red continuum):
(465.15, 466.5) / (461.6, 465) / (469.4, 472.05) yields 0.037 nm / 7.57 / 7.36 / 7.59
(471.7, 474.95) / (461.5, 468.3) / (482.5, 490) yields -0.100 nm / 7.54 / 7.8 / 7.62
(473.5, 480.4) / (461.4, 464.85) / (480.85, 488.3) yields -0.158 nm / 7.64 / 7.87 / 7.73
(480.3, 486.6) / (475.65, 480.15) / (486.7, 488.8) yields -0.267 nm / 7.94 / 7.88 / 7.26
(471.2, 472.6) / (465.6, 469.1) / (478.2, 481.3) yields -0.027 nm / 7.52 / 7.8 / 7.89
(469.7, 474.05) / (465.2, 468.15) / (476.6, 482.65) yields 0.038 nm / 7.47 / 7.6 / 7.96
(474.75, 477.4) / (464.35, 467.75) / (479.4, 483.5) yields -0.040 nm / 7.37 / 7.84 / 7.91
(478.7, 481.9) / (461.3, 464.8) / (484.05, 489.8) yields -0.158 nm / 7.67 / 8.01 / 7.62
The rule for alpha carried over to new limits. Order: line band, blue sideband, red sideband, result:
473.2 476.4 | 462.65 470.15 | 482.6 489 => -0.141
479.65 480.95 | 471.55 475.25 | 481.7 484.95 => -0.075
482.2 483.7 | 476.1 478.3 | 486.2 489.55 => 0.026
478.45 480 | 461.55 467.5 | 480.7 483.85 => 0.023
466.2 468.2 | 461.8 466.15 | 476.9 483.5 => 0.001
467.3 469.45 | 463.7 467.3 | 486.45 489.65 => -0.102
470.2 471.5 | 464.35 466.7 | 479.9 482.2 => 0.047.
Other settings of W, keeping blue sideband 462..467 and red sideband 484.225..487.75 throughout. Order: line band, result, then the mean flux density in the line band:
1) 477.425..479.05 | -0.048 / 7.8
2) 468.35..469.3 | 0.003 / 7.44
